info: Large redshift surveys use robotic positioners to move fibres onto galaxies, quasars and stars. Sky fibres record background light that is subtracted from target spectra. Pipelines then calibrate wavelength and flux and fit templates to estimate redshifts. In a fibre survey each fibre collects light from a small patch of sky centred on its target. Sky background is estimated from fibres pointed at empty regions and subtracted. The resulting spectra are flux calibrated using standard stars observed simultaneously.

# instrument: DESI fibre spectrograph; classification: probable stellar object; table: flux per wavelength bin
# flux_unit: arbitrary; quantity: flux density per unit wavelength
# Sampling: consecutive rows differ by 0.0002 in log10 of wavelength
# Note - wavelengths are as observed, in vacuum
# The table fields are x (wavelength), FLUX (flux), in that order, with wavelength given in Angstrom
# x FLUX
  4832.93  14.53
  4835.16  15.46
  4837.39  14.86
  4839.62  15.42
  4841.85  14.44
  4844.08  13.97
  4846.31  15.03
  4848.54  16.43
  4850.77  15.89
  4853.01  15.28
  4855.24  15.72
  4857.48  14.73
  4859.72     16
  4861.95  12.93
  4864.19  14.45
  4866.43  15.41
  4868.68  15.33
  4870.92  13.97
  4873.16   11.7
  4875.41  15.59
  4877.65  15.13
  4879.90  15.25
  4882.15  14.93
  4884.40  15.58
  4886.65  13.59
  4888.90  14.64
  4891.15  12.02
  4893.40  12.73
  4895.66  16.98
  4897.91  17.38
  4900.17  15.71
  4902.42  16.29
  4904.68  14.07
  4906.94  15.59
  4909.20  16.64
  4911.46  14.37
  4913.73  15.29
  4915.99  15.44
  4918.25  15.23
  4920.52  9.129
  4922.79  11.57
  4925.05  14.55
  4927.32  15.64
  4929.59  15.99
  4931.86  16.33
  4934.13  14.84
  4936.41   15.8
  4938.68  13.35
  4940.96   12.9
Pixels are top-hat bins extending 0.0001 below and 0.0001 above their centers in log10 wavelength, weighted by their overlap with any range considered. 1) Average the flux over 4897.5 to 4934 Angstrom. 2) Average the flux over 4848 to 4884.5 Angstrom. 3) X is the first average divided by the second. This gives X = 1.00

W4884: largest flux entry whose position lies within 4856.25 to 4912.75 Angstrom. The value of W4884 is 17.38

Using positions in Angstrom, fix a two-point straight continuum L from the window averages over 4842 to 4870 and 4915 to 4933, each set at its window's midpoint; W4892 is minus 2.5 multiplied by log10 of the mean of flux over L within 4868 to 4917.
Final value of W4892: -0.02 mag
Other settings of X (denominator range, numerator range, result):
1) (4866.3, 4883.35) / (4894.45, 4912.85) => 1.08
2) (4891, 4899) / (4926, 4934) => 1.05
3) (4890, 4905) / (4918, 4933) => 0.93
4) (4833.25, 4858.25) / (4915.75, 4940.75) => 0.94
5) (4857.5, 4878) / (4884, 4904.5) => 1.03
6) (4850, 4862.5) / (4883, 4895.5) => 0.92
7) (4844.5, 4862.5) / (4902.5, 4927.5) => 0.94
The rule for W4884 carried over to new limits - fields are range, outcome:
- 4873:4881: 15.59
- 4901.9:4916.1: 16.64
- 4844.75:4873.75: 16.43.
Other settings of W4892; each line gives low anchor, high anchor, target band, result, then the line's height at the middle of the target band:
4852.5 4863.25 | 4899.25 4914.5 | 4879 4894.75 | 0.080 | 15.2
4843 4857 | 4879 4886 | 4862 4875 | 0.081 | 15.2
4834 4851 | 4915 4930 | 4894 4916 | -0.117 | 14.1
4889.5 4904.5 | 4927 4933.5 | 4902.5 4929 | 0.082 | 15.6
